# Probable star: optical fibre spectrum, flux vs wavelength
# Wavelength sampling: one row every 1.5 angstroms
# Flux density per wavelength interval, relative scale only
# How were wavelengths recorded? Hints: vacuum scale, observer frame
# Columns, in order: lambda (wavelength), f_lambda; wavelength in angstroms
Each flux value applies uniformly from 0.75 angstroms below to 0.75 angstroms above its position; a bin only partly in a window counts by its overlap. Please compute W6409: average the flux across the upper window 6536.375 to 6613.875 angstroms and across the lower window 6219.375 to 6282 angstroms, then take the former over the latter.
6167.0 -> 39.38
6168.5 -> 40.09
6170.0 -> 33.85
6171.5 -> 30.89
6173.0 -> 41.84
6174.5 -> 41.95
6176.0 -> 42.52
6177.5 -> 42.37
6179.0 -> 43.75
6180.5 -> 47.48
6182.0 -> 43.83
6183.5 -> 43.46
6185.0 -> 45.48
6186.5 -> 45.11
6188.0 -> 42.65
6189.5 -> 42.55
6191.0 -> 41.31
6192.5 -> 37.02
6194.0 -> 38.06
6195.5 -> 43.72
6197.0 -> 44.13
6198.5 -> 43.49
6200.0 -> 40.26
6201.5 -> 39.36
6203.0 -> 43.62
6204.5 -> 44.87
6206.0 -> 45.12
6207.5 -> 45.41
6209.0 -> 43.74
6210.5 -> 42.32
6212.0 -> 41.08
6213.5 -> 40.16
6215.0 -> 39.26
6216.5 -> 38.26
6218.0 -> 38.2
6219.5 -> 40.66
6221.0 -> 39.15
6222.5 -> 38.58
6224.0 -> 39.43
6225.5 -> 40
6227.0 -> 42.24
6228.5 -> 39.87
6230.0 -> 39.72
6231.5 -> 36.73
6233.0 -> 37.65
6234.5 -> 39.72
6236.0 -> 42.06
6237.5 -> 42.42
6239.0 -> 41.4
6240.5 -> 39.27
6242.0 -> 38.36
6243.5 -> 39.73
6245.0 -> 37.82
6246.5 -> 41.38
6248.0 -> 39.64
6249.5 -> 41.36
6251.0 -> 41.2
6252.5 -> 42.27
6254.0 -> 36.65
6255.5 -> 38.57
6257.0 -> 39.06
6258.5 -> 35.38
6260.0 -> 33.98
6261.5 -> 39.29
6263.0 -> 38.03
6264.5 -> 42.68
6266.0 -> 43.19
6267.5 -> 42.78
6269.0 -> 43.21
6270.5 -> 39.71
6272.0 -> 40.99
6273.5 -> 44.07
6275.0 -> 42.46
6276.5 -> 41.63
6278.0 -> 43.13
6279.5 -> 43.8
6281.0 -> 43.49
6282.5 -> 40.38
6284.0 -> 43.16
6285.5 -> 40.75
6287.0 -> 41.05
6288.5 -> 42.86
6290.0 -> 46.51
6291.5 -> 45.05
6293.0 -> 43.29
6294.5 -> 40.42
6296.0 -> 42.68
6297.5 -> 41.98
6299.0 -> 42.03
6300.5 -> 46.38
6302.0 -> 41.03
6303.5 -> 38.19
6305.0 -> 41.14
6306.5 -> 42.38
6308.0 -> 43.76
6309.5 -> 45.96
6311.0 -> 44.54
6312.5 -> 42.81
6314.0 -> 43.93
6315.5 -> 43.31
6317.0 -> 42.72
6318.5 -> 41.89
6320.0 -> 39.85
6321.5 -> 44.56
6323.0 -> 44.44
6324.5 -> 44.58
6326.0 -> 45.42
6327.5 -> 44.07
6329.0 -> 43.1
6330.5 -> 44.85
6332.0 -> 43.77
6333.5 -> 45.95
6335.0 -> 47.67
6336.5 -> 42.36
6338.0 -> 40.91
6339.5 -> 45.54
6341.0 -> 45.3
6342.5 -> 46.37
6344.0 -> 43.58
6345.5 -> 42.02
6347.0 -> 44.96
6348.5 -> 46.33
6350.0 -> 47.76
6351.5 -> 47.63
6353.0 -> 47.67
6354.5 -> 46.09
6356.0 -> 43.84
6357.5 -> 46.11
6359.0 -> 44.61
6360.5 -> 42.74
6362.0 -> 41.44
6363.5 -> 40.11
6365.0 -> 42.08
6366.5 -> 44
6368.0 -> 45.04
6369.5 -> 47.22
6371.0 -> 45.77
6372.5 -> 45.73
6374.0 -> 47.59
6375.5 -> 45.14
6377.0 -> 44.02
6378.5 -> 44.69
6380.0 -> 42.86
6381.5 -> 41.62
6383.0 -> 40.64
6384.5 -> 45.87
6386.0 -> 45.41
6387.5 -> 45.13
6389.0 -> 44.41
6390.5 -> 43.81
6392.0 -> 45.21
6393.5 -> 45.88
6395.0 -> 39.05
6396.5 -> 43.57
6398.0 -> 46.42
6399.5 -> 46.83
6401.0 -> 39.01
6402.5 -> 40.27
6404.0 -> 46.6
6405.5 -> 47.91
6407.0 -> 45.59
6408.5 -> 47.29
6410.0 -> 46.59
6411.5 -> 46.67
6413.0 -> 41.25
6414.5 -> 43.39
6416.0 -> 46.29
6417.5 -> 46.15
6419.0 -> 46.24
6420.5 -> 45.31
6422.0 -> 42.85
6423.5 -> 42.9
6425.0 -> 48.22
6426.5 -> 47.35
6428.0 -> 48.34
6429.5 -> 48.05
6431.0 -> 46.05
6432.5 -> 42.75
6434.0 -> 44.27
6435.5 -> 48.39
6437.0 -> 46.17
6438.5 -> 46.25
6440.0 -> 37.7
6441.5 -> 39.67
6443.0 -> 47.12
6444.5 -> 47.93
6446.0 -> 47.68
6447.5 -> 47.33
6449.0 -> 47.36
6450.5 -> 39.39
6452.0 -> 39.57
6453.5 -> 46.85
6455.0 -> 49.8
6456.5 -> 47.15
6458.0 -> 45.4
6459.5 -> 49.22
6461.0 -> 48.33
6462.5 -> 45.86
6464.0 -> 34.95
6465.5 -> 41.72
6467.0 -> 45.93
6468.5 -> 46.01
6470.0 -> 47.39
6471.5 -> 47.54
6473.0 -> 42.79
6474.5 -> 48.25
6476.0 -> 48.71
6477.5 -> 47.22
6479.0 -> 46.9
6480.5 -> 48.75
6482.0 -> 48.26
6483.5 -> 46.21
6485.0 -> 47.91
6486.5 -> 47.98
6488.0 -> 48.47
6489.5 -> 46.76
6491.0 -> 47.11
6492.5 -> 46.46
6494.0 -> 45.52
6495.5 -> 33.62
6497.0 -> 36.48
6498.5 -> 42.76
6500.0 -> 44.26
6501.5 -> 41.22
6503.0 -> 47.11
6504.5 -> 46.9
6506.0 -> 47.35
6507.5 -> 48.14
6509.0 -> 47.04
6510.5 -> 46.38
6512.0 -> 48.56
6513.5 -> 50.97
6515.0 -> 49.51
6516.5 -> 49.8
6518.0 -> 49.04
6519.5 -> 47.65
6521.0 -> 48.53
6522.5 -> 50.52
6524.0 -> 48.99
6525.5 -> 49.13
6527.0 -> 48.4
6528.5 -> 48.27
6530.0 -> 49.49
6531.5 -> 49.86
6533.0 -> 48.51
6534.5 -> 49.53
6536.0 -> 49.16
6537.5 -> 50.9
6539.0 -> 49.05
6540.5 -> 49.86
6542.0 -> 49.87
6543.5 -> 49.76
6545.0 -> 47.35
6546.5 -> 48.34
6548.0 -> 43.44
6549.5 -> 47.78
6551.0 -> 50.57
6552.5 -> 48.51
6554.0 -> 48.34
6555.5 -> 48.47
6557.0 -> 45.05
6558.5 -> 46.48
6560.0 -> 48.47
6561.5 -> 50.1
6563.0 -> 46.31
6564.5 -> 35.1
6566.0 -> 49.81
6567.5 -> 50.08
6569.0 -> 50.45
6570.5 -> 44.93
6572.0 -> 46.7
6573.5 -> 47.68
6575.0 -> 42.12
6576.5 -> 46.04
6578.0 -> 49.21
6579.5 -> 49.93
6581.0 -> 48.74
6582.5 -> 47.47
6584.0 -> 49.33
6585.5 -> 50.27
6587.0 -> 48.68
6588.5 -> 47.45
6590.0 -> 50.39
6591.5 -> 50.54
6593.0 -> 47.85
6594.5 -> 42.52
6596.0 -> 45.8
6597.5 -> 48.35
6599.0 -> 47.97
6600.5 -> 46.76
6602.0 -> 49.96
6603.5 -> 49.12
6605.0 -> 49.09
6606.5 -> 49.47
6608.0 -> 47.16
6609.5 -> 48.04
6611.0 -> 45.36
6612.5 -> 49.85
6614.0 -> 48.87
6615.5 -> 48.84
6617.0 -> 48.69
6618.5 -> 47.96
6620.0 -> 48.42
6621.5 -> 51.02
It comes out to 1.19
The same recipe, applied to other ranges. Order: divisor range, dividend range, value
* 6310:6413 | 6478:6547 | 1.07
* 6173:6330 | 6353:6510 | 1.08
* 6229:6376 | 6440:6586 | 1.10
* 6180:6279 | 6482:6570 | 1.16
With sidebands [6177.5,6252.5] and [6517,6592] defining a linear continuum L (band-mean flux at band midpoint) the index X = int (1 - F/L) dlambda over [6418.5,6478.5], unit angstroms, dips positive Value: 0.7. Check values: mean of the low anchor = 41.3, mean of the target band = 45.5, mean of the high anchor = 48.2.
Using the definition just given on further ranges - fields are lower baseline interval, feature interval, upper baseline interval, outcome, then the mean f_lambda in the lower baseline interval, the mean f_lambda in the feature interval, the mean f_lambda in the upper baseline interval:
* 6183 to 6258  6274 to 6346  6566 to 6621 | -1.2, 40.8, 43.3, 48.1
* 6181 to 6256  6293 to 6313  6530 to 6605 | 0.0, 41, 42.6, 48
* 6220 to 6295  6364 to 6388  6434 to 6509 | -0.7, 40.7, 44.5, 45.4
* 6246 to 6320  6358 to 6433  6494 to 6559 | -0.5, 41.7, 44.7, 47.4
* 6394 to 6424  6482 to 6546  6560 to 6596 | -1.4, 44.5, 47.4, 47.5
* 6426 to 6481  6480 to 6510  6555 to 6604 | 0.6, 45.7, 45.4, 47.5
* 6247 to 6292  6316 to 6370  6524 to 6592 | -1.7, 41.2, 44.3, 48.1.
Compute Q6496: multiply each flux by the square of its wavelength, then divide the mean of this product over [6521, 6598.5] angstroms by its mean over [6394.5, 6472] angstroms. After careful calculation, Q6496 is 1.1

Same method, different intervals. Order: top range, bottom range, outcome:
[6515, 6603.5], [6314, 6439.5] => 1.14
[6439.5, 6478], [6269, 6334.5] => 1.11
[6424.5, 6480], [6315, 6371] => 1.07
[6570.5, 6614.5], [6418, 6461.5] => 1.10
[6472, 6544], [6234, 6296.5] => 1.24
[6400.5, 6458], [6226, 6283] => 1.18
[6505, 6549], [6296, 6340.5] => 1.20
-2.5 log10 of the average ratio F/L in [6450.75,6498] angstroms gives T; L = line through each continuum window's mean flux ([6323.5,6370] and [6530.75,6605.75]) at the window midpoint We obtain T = 0.024 mag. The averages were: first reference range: 44.6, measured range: 45.5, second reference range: 48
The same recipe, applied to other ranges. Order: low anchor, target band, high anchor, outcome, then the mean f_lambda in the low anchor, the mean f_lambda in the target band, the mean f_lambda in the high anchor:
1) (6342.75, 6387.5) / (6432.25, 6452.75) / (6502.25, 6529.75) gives 0.05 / 44.6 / 44.4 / 48.5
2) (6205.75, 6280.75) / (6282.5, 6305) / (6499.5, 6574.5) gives -0.02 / 40.4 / 42.4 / 47.9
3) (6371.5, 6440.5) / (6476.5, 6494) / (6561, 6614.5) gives -0.03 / 44.8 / 47.4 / 47.7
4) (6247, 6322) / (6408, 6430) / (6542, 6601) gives -0.03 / 41.8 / 45.7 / 47.5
